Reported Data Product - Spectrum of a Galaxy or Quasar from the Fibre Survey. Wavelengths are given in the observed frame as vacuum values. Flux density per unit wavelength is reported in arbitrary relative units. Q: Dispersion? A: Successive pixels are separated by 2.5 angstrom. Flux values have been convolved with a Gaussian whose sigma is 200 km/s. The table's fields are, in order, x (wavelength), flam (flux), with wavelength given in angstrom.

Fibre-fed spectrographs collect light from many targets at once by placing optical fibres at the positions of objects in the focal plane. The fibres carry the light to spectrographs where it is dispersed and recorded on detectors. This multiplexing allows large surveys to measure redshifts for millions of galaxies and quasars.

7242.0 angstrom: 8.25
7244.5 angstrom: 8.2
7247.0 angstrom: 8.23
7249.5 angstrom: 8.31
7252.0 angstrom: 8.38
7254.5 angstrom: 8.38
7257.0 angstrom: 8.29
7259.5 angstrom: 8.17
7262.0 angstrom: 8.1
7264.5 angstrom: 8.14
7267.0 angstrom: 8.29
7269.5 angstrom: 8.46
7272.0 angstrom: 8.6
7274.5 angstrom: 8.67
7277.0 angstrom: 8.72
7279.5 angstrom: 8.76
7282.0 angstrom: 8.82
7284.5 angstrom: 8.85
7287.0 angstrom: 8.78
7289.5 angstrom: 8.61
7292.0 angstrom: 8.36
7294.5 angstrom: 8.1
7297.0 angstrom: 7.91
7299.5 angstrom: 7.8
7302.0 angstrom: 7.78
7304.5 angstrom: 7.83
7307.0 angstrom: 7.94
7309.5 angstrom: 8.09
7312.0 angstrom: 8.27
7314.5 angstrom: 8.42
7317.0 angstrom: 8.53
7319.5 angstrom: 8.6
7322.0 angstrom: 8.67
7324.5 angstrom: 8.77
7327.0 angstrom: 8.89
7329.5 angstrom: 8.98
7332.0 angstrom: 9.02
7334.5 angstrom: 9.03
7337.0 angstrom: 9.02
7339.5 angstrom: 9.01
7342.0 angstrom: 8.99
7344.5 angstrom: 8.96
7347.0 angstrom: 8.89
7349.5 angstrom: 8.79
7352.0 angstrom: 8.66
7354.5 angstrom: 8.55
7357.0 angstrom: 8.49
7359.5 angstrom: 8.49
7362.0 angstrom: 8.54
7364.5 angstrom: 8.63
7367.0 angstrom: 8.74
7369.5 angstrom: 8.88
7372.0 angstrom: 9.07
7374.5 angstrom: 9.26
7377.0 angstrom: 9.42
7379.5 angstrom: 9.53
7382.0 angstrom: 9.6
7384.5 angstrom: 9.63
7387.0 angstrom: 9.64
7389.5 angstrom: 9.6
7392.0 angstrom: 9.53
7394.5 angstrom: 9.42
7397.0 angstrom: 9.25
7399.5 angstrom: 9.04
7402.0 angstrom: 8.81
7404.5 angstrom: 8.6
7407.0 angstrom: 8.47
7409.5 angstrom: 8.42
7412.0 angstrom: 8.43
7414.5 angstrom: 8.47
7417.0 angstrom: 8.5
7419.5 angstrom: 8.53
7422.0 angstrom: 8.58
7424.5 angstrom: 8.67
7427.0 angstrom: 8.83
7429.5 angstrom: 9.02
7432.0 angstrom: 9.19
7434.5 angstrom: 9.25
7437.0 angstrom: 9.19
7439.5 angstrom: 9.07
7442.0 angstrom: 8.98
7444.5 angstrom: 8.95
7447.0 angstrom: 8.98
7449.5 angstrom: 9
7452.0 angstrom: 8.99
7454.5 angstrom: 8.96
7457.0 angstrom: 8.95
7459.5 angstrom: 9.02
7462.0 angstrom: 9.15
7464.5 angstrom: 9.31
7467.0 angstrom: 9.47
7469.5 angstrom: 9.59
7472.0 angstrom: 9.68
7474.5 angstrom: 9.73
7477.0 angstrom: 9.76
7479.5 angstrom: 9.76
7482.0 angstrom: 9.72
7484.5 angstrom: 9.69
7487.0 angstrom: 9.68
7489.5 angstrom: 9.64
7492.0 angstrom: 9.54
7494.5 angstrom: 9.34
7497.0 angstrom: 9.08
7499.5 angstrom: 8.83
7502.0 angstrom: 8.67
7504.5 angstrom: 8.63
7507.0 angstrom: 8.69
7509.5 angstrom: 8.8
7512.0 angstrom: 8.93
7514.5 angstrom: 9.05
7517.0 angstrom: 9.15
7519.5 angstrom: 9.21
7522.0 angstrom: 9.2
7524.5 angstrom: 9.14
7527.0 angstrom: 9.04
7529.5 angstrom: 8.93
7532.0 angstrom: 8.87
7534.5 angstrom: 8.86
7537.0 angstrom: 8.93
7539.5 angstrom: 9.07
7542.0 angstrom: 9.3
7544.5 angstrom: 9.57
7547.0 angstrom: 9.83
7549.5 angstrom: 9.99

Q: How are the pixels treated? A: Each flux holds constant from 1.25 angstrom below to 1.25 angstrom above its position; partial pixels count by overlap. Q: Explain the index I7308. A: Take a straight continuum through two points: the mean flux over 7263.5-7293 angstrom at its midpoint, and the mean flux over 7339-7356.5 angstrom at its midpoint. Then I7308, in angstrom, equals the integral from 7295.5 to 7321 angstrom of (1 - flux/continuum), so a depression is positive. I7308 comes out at 1.7 angstrom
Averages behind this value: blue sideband 8.59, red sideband 8.81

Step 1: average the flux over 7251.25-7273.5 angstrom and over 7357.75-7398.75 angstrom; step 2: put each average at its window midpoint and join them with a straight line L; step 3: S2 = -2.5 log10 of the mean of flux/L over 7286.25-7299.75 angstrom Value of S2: 0.03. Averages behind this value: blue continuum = 8.31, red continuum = 9.19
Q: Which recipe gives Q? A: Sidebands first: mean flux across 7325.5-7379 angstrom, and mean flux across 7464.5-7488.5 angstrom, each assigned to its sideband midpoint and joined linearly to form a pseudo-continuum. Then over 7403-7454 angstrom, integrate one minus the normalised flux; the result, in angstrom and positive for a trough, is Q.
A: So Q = 3.0 angstrom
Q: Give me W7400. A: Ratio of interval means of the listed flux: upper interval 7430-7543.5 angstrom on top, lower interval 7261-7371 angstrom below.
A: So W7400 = 1.07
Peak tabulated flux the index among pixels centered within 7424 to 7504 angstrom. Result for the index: 9.76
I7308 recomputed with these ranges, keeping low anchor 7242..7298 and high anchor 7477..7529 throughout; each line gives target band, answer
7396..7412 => 0.2 angstrom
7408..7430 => 0.8 angstrom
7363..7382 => -0.7 angstrom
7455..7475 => -0.6 angstrom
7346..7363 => 0.1 angstrom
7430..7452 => -0.2 angstrom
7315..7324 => 0.0 angstrom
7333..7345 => -0.5 angstrom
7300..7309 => 0.7 angstrom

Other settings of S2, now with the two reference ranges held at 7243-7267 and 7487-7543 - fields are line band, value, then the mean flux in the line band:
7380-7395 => -0.11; 9.58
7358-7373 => -0.02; 8.72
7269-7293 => -0.04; 8.67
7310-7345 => -0.04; 8.78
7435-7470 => -0.03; 9.11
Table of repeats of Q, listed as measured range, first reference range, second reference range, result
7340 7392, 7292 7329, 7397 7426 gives -3.5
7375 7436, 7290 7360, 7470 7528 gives -1.1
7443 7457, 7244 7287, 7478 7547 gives 0.0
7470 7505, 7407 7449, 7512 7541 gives -1.9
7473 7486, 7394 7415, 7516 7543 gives -1.2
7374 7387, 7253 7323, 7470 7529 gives -1.1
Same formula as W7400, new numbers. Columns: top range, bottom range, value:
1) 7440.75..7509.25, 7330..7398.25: 1.02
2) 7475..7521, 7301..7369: 1.07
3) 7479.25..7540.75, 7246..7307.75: 1.10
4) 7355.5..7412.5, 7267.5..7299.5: 1.06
